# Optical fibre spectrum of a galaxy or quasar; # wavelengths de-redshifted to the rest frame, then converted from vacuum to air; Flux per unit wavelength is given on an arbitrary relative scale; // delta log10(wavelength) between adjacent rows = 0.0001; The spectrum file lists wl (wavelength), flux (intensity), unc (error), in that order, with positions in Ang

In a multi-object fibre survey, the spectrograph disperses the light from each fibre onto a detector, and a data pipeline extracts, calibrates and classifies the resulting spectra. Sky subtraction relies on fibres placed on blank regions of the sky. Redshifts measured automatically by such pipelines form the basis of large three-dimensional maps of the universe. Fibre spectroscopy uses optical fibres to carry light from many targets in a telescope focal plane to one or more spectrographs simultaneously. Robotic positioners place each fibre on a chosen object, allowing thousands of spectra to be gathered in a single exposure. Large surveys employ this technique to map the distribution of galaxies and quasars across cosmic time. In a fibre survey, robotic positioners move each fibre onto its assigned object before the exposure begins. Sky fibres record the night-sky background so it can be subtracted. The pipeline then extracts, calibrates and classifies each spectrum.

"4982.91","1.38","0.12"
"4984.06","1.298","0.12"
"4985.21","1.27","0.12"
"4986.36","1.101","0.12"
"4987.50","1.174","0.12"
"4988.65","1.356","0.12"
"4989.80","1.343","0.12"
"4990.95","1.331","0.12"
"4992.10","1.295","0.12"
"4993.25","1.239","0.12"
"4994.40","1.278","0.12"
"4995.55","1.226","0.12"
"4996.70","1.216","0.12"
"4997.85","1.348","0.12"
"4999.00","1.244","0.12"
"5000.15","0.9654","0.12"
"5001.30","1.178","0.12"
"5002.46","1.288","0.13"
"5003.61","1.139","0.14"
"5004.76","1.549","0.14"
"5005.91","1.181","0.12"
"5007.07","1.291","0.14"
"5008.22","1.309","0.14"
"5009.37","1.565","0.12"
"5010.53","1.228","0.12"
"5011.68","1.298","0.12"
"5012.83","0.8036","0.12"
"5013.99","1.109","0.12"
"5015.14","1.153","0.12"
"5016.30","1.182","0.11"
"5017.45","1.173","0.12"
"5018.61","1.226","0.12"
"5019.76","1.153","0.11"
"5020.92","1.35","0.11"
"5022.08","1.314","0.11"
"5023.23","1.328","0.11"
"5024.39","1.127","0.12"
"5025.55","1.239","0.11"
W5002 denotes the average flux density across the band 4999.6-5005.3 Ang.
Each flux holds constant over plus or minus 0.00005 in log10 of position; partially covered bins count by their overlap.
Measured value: 1.22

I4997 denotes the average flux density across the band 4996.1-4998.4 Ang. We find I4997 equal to 1.28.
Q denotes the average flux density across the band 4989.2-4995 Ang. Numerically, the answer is 1.3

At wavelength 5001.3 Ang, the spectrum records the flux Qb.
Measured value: 1.178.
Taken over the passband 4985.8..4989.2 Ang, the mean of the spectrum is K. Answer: 1.21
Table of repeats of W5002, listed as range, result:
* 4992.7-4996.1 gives 1.25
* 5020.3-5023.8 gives 1.33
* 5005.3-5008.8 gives 1.26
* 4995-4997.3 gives 1.22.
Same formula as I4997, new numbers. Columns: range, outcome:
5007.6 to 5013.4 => 1.24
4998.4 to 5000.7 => 1.11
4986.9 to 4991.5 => 1.3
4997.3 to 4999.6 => 1.29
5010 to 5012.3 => 1.26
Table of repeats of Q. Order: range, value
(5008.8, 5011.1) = 1.39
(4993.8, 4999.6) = 1.26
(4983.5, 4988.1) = 1.21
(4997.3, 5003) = 1.2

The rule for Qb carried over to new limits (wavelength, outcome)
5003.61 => 1.139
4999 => 1.244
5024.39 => 1.127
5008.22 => 1.309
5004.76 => 1.549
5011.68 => 1.298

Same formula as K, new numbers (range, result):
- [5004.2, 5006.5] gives 1.36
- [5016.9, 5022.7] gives 1.24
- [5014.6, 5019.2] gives 1.18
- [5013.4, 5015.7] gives 1.13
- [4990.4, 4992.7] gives 1.31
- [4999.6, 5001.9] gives 1.07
